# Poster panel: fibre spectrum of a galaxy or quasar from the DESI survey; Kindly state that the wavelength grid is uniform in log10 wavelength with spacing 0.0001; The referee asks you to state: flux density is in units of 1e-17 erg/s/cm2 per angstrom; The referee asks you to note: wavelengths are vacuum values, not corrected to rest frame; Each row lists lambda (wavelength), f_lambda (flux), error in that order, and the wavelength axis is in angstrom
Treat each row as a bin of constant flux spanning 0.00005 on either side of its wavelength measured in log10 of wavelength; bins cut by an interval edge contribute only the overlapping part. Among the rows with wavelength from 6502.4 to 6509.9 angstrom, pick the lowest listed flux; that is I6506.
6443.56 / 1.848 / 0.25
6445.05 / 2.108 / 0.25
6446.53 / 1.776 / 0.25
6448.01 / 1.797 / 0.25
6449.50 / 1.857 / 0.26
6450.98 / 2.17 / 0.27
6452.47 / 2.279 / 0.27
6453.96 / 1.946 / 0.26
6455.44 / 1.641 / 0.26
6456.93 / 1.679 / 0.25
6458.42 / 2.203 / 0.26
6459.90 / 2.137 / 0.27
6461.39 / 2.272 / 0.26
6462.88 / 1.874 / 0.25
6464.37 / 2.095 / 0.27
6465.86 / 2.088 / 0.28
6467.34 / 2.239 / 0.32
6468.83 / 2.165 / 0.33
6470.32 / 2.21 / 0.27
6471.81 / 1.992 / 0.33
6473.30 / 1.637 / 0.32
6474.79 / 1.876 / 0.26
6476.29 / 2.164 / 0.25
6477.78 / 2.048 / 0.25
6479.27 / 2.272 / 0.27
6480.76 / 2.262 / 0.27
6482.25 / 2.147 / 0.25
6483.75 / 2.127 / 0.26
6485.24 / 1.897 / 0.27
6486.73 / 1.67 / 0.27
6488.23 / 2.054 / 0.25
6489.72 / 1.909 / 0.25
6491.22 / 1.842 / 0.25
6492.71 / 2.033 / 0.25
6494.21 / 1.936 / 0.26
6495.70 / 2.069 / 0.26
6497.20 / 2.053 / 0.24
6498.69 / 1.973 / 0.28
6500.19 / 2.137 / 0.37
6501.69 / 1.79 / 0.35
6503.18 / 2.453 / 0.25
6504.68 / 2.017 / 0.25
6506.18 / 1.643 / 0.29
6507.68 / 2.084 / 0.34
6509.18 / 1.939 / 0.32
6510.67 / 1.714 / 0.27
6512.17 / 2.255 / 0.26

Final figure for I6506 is 1.643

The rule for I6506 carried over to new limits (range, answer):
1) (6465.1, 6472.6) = 1.992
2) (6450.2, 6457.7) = 1.641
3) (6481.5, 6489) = 1.67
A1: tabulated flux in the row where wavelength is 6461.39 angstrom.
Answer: 2.272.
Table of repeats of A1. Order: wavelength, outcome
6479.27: 2.272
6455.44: 1.641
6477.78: 2.048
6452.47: 2.279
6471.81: 1.992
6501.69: 1.79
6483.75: 2.127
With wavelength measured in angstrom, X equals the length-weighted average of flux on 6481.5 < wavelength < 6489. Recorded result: 1.98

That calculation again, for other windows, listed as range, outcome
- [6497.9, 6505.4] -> 2.08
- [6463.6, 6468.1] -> 2.14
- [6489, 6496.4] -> 1.96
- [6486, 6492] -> 1.87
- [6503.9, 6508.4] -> 1.91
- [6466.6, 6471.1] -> 2.2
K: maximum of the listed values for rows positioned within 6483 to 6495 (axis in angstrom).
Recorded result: 2.127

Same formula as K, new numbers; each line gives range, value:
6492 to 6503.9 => 2.453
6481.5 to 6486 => 2.147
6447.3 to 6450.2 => 1.857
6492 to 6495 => 2.033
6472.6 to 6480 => 2.272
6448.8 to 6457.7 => 2.279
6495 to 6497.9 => 2.069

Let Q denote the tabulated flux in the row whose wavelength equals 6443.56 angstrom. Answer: 1.848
